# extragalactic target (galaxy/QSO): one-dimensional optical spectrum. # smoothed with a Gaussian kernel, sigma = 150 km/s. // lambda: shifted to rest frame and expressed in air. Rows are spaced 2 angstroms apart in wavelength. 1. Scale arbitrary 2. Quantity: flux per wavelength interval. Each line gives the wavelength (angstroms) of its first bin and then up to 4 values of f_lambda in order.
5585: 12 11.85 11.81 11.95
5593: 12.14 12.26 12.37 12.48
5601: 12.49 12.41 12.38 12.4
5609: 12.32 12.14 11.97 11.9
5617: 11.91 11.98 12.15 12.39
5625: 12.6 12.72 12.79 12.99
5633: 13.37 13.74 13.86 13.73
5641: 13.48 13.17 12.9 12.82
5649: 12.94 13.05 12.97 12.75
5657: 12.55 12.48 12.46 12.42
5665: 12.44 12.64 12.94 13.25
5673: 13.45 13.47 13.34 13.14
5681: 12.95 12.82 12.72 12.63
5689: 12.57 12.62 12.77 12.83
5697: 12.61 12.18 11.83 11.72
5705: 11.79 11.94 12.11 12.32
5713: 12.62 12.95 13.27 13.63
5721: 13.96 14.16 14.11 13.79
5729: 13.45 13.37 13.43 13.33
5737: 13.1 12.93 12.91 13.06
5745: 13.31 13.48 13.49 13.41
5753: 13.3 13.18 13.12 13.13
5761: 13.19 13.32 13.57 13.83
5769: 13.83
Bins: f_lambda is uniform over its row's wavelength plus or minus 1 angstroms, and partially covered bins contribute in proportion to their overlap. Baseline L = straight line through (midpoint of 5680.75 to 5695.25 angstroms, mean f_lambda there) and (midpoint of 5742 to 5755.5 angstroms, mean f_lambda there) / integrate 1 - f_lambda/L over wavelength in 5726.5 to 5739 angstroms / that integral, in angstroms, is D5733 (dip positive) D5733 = -0.2 angstroms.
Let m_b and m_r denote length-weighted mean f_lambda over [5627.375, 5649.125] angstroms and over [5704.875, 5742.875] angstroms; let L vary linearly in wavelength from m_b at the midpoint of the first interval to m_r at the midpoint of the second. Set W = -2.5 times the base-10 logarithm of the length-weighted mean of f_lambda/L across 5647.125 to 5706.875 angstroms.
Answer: 0.043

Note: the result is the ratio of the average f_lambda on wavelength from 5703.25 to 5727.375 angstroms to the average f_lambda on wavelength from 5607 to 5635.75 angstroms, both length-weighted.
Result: 1.0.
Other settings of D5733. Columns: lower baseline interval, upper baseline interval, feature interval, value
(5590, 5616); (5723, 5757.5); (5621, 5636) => -0.52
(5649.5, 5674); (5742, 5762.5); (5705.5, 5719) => 0.48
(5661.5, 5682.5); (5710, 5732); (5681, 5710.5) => 1.81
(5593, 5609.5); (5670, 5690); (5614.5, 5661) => -0.58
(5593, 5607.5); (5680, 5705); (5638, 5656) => -0.95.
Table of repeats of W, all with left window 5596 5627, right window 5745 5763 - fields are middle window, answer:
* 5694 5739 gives 0.01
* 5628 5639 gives -0.08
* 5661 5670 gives 0.01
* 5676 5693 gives 0.00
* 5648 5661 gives -0.02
